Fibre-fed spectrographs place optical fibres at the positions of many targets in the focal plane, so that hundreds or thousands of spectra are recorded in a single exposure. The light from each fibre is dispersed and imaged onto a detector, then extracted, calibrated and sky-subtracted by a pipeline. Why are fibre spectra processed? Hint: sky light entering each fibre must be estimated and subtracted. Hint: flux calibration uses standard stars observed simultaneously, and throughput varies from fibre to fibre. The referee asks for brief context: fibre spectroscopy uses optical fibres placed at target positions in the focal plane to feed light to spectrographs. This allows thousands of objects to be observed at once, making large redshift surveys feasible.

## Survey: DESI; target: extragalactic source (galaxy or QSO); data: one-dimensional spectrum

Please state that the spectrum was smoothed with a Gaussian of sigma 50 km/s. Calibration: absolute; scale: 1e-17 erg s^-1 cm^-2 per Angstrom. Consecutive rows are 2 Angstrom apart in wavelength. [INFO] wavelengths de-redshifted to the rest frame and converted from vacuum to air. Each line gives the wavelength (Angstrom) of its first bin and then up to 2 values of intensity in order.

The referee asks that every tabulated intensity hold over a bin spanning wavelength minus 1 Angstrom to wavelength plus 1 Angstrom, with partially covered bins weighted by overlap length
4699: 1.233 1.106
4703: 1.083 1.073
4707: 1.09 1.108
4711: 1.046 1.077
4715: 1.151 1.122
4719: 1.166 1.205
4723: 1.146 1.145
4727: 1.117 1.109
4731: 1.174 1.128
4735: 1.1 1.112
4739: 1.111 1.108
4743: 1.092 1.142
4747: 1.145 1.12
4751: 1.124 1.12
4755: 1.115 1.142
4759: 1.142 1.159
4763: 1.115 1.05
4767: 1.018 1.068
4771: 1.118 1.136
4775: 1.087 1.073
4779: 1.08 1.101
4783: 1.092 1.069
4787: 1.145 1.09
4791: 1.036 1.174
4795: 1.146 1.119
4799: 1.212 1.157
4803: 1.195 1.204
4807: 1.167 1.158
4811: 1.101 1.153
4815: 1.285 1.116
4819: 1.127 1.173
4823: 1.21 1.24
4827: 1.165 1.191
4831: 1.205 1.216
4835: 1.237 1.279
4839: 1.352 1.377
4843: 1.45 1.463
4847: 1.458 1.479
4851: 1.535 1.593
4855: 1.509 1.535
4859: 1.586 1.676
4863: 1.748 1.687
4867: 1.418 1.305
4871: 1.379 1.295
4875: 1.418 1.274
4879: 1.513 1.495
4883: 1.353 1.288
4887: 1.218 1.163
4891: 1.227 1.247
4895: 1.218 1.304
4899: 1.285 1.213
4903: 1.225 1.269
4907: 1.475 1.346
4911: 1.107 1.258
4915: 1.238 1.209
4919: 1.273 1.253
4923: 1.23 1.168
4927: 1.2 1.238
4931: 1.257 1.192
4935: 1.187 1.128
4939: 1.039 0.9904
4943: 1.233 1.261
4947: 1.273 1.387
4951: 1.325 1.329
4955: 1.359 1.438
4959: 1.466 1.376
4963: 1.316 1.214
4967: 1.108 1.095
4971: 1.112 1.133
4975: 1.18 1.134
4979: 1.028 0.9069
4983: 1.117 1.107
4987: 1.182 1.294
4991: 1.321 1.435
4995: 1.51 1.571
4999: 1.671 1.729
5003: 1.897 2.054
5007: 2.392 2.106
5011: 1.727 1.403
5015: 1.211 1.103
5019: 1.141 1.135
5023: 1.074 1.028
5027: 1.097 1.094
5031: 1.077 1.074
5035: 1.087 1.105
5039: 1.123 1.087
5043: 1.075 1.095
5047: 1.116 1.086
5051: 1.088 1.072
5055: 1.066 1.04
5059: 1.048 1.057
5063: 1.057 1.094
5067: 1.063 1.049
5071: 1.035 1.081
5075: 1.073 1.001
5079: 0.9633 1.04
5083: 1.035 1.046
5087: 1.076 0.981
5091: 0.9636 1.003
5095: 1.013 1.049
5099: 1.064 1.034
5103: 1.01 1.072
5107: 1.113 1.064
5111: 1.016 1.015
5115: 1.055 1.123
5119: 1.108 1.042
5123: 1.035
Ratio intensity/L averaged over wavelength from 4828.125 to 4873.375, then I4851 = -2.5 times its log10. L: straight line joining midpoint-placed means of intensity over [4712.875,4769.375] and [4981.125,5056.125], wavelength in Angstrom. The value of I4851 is -0.20 mag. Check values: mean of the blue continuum 1.12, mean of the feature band 1.44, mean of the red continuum 1.31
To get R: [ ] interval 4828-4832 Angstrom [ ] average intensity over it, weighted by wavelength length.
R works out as 1.2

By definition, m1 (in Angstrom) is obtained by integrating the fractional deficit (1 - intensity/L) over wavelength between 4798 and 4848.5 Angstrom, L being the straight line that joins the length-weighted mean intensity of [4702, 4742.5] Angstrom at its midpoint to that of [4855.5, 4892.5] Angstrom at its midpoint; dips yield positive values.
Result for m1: 3.1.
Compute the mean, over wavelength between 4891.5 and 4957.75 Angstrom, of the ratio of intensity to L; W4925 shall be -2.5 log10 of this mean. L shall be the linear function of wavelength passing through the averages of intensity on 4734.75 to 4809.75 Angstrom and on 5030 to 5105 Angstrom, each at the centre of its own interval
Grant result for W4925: -0.15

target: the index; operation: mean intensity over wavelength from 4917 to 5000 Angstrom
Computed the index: 1.24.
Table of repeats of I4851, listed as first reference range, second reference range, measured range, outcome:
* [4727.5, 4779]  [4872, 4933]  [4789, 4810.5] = 0.009 mag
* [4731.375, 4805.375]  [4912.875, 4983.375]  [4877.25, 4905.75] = -0.092 mag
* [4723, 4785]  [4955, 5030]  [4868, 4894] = -0.071 mag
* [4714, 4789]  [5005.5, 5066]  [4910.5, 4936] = -0.043 mag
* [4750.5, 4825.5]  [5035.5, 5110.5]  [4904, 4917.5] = -0.161 mag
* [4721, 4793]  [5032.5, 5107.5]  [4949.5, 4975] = -0.182 mag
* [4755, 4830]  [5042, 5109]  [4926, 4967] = -0.156 mag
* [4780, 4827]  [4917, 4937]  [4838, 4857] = -0.245 mag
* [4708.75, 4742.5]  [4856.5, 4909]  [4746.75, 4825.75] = 0.083 mag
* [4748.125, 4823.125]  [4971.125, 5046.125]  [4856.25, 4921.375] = -0.118 mag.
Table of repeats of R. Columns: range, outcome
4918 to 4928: 1.22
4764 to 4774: 1.08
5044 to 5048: 1.11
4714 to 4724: 1.16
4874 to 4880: 1.4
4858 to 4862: 1.63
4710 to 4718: 1.1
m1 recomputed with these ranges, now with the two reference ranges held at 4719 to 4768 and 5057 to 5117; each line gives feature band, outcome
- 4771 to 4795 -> 0.3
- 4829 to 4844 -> -2.6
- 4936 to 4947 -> -0.7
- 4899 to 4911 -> -2.2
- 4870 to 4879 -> -2.2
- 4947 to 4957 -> -2.6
